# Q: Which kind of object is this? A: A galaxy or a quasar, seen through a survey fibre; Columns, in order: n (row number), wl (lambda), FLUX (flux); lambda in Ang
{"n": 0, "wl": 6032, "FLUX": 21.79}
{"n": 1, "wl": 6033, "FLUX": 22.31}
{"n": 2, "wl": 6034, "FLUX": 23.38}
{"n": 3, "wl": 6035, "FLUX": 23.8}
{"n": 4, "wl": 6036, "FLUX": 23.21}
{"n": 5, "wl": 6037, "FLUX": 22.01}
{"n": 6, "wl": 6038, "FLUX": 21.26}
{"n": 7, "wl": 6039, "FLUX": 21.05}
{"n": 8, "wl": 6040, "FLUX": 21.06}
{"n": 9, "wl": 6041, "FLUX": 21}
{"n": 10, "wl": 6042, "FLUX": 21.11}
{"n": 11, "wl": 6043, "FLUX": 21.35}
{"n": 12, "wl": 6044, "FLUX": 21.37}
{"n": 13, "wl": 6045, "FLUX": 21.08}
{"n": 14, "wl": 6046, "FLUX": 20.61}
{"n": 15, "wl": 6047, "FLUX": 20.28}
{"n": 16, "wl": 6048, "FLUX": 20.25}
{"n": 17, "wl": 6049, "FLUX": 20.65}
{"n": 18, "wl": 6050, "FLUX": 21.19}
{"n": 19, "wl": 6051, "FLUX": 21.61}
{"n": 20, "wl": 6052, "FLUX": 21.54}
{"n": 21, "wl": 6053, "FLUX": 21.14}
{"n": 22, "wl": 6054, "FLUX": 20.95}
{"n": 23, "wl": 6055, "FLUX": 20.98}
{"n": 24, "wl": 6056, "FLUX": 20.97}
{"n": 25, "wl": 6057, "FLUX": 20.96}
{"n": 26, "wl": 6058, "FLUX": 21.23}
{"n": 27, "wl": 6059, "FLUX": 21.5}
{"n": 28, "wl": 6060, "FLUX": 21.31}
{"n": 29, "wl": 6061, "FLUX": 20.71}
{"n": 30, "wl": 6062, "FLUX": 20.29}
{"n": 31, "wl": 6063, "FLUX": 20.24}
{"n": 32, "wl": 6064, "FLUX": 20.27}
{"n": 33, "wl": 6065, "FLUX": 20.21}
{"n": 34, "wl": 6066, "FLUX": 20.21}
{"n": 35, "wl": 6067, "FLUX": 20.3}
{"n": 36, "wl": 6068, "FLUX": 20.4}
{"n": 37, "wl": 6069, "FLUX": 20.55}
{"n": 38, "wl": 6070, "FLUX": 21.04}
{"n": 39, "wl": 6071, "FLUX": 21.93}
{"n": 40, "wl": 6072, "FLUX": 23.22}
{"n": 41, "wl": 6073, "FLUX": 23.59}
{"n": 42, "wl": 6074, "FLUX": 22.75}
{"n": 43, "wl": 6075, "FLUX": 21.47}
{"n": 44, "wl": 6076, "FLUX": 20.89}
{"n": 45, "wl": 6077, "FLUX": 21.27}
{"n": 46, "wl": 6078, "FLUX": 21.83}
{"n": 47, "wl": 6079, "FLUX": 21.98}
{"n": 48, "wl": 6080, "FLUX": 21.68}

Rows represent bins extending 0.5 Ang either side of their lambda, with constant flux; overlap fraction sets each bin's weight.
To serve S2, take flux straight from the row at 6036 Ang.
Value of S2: 23.21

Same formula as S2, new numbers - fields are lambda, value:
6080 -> 21.68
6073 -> 23.59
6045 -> 21.08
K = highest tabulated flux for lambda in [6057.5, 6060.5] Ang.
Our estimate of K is 21.5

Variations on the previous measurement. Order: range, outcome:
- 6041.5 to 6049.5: 21.37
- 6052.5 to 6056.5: 21.14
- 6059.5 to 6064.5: 21.31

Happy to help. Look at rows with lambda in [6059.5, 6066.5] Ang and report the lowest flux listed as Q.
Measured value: 20.21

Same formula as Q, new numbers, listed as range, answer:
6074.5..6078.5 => 20.89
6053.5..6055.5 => 20.95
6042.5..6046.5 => 20.61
